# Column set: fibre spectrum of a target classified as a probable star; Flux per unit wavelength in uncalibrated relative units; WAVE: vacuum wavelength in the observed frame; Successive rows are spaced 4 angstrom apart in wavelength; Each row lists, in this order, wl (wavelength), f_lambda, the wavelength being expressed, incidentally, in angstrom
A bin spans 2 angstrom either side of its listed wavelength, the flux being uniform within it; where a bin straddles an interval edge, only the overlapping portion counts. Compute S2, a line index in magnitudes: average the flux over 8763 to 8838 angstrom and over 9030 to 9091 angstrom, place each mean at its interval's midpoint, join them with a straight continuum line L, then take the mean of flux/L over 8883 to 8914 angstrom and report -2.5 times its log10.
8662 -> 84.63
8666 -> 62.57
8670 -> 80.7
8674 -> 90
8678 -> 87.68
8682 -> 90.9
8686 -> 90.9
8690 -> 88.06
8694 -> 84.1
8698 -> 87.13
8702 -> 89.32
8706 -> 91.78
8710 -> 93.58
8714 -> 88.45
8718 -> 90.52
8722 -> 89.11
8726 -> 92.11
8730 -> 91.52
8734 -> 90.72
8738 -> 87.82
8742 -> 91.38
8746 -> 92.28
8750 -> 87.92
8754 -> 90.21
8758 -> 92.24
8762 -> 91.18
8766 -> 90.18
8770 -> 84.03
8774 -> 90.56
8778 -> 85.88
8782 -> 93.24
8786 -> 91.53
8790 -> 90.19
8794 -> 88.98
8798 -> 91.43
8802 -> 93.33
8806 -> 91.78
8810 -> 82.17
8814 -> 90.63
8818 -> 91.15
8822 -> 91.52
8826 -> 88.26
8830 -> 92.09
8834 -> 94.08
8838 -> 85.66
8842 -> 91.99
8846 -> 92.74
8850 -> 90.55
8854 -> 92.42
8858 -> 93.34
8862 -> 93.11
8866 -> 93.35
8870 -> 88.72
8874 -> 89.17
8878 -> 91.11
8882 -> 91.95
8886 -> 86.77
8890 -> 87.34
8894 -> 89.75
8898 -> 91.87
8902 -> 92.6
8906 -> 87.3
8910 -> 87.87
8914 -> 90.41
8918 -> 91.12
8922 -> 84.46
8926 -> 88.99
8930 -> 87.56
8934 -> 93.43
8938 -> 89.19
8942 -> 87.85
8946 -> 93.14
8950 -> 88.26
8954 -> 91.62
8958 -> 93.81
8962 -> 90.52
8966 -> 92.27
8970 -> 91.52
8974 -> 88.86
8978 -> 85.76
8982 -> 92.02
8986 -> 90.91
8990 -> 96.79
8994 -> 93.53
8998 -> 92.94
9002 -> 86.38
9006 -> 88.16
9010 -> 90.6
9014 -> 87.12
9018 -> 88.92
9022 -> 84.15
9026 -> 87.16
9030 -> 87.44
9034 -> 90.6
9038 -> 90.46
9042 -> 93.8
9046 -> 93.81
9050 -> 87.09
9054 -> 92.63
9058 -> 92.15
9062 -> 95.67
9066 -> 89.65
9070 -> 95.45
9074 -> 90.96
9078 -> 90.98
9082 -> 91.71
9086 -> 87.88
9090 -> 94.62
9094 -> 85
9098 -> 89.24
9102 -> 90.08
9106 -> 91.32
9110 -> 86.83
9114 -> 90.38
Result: 0.016 mag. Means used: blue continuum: 90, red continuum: 91.6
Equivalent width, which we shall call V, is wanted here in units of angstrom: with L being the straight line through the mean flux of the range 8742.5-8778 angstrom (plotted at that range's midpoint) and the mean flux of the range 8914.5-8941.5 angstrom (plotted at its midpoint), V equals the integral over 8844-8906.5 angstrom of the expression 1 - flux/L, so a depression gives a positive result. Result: -1.1 angstrom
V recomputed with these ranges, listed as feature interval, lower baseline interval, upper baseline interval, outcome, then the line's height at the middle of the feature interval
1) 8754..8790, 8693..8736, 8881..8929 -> -0.1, 89.7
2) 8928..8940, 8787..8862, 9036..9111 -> 0.1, 90.9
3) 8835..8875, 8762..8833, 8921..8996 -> -0.5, 90.2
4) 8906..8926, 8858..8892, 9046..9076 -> 0.5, 90.7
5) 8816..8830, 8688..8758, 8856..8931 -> -0.1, 89.9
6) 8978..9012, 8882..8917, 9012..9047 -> -0.7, 89.2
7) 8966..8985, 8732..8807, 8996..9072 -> 0.1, 90.2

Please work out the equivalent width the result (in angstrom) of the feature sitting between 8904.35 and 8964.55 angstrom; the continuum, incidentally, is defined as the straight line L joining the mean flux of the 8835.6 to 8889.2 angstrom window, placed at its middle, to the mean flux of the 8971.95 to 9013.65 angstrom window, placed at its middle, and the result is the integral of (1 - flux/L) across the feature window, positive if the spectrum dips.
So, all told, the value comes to 0.6 angstrom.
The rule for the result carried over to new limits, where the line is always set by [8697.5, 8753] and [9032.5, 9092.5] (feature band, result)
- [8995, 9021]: 0.7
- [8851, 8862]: -0.2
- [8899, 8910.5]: 0.2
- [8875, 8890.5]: 0.3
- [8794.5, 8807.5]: -0.2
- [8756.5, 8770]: 0.1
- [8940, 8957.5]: 0.1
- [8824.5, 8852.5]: 0.0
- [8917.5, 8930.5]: 0.5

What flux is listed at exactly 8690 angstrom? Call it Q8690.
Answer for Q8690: 88.06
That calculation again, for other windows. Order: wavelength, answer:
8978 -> 85.76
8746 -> 92.28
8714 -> 88.45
